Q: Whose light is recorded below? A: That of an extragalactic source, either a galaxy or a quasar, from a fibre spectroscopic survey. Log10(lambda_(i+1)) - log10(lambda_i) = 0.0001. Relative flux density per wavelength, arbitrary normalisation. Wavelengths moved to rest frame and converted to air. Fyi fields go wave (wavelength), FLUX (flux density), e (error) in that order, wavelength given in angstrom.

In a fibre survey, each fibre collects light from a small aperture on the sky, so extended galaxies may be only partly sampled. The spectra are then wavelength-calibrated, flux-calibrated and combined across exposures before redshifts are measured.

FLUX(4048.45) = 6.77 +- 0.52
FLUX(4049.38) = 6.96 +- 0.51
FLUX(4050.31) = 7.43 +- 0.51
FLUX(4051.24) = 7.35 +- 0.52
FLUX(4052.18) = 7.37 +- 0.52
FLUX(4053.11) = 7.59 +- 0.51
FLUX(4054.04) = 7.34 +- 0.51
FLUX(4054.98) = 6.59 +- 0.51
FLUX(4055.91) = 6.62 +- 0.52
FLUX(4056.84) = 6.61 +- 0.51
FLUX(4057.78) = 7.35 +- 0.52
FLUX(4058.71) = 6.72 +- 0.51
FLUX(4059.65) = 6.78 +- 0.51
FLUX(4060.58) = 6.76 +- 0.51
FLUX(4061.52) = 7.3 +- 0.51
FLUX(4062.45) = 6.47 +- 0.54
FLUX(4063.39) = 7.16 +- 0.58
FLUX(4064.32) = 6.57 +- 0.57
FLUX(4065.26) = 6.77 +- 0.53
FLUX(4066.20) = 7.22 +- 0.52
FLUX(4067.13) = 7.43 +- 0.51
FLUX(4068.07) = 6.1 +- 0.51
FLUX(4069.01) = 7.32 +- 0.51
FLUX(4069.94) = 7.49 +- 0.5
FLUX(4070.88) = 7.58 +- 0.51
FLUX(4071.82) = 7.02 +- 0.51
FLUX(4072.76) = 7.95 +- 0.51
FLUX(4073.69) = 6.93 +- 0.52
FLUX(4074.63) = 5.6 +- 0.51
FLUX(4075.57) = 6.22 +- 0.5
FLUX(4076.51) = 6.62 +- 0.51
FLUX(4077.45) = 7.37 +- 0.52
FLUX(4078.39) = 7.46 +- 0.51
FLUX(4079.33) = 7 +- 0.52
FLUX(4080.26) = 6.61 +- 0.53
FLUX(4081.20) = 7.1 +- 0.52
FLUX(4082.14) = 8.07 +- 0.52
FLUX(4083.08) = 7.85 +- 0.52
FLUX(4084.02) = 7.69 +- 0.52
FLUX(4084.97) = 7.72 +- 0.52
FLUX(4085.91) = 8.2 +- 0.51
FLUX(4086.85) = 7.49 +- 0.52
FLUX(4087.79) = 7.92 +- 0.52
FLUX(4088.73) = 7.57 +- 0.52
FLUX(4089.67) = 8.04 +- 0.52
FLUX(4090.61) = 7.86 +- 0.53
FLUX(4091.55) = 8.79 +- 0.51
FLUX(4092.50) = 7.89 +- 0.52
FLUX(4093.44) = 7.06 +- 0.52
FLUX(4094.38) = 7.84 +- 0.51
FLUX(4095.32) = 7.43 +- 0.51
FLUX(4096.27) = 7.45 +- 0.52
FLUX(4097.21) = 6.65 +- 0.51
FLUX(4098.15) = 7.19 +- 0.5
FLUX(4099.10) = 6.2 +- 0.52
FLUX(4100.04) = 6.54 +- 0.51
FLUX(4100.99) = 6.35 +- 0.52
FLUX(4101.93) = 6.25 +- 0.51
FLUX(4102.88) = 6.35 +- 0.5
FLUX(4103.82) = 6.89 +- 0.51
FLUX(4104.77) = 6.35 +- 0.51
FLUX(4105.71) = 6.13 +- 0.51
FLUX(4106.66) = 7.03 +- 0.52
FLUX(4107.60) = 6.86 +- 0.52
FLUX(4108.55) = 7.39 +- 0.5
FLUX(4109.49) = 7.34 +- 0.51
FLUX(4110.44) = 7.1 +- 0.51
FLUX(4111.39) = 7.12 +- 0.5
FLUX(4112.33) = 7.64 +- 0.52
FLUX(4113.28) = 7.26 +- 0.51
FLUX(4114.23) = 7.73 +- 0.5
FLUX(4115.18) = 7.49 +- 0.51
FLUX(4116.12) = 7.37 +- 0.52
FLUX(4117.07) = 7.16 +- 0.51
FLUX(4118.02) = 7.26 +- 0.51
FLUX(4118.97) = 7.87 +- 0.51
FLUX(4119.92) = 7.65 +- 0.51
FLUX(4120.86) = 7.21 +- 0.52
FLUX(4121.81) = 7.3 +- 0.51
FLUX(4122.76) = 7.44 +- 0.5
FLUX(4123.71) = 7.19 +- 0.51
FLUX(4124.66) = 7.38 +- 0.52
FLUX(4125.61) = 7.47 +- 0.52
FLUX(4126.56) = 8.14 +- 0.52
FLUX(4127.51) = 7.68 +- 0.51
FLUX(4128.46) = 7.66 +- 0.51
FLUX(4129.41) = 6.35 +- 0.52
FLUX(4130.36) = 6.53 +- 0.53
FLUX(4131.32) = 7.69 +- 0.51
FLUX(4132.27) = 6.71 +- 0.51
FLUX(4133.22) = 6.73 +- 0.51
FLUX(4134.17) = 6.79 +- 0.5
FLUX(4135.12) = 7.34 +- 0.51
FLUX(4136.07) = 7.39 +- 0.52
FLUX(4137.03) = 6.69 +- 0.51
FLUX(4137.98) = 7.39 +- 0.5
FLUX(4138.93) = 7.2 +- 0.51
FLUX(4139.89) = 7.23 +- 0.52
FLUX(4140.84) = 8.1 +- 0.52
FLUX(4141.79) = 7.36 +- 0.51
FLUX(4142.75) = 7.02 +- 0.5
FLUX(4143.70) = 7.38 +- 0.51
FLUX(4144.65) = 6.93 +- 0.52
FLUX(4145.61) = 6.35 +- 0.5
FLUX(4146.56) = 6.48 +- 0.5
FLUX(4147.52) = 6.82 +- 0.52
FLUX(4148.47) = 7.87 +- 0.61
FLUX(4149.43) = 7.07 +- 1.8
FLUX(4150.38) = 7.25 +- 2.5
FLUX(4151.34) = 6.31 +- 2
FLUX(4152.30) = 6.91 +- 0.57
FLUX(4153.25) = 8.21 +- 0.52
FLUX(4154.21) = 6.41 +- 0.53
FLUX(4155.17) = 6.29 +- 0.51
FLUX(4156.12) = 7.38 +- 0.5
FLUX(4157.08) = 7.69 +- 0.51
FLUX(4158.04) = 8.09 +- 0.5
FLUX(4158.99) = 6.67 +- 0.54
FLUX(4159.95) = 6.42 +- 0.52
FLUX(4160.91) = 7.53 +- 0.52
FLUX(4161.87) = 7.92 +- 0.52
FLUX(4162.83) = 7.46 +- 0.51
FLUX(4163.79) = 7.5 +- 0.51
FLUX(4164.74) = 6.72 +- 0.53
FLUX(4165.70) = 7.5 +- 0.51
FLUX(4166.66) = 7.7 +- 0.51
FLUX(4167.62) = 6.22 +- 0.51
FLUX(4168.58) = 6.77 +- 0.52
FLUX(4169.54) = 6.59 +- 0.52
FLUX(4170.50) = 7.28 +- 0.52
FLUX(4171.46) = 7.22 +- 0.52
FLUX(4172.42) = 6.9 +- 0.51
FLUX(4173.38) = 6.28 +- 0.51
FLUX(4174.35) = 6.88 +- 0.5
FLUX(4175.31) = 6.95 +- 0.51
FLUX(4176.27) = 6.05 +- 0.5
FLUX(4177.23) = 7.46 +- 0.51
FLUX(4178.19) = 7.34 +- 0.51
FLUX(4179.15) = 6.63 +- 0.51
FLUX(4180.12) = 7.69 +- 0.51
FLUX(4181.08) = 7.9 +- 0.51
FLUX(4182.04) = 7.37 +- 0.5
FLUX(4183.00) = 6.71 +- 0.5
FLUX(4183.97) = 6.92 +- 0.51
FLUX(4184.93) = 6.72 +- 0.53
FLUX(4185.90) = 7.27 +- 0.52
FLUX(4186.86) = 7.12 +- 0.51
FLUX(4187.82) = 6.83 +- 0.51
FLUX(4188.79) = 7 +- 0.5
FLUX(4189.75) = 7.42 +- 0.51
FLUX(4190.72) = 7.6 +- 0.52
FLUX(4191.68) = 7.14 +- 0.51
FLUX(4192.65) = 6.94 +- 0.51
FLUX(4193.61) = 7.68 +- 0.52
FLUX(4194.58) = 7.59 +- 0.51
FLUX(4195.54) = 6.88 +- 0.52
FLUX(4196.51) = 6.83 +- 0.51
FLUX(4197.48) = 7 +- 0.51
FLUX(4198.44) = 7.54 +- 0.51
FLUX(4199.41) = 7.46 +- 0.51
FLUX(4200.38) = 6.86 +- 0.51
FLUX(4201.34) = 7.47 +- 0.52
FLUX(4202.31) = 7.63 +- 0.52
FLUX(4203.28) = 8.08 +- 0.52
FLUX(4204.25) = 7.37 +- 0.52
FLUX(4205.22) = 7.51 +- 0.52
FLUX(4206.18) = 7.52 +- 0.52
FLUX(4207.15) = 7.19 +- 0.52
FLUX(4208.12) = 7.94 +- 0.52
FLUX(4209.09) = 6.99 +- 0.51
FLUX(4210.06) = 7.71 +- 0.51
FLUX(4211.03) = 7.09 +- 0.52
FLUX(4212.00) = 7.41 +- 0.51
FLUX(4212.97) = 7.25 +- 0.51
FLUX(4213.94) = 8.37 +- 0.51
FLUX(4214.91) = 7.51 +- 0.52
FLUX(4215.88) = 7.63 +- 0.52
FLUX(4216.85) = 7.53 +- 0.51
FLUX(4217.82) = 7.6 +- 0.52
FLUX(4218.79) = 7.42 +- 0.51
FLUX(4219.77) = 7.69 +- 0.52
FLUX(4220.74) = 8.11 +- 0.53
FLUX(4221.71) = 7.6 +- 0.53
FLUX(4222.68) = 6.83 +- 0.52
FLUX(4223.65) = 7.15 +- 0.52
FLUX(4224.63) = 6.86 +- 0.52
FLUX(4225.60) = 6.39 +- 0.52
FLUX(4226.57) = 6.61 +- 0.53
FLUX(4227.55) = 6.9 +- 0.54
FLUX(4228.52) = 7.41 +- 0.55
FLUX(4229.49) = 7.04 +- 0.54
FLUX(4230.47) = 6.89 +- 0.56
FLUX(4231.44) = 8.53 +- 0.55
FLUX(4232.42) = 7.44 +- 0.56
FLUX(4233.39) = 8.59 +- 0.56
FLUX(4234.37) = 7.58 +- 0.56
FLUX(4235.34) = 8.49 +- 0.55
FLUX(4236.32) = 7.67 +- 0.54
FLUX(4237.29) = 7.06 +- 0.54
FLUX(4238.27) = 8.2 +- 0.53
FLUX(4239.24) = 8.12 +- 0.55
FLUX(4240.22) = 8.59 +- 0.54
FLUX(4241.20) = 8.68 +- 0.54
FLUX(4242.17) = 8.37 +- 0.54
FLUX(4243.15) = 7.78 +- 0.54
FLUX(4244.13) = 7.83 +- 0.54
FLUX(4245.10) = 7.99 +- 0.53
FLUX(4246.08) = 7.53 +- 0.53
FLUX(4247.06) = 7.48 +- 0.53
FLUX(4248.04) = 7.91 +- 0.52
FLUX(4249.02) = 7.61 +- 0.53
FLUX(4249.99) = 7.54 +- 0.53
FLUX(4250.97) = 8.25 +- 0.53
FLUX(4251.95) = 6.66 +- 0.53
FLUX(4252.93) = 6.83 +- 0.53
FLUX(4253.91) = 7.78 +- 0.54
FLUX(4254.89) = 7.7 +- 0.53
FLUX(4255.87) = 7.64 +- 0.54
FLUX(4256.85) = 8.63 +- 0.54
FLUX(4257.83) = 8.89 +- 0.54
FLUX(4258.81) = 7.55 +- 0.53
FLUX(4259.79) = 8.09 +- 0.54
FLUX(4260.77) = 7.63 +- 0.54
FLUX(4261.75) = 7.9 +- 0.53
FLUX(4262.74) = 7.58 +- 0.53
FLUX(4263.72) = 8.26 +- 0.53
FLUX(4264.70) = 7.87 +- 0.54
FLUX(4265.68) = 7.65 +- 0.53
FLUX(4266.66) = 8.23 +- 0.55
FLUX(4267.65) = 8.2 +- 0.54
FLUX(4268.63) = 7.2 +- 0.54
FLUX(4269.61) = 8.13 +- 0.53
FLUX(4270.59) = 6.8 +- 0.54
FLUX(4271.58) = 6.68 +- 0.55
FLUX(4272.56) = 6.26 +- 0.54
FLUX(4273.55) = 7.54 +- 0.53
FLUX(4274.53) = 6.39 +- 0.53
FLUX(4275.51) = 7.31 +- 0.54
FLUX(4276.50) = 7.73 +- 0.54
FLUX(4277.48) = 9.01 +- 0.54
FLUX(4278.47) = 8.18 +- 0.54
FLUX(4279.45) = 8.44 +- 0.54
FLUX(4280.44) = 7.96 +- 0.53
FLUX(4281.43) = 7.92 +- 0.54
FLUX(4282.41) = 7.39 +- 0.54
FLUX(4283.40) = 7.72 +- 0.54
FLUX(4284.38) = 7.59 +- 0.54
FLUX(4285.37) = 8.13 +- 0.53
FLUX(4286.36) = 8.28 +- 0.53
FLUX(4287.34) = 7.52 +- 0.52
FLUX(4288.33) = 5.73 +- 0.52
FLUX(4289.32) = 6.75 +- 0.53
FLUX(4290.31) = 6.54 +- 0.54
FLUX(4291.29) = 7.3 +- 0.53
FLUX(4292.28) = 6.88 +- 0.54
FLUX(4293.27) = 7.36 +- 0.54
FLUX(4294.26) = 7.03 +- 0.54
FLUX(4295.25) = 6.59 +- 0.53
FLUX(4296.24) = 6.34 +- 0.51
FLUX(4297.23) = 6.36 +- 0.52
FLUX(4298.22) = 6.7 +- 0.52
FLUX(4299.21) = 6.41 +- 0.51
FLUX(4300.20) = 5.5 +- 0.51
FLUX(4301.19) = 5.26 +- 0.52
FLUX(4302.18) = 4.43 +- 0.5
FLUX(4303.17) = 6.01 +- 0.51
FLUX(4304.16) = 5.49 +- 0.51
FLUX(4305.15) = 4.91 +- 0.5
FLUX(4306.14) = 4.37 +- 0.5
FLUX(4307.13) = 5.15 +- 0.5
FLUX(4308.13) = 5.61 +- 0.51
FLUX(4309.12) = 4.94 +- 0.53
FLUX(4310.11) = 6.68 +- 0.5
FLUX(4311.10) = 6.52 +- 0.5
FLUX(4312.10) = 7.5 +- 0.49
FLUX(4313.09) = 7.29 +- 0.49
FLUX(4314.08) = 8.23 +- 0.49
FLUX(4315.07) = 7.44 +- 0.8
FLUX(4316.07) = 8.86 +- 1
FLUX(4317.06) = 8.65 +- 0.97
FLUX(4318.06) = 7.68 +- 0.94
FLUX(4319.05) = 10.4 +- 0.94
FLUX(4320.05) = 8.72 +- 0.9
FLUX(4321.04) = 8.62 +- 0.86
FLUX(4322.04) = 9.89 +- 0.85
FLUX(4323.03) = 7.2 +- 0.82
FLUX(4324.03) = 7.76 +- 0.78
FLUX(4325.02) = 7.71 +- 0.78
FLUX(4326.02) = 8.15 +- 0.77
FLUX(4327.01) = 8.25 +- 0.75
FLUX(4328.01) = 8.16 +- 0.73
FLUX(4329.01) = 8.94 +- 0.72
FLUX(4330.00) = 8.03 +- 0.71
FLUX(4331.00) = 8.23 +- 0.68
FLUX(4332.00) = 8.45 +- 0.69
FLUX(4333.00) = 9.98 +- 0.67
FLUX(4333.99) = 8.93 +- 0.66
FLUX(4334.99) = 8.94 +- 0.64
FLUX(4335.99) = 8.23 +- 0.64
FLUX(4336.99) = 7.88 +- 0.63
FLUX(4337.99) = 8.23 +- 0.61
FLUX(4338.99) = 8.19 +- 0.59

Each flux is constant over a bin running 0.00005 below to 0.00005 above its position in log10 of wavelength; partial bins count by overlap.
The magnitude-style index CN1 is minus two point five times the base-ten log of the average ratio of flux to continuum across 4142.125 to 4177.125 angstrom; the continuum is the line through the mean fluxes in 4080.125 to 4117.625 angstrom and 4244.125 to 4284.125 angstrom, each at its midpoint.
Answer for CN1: 0.060 mag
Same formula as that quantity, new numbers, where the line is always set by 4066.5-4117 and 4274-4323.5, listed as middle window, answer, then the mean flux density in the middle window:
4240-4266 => -0.11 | 7.85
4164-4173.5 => 0.03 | 6.96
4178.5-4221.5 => -0.03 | 7.37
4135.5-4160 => 0.01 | 7.12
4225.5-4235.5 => -0.05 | 7.45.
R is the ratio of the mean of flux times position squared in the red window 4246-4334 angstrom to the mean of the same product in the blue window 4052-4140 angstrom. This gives 1.14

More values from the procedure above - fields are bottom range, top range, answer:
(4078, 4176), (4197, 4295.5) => 1.11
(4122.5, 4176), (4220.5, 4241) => 1.10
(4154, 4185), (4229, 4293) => 1.13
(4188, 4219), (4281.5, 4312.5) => 0.91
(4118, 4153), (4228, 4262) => 1.15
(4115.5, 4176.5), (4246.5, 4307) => 1.07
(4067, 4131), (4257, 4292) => 1.14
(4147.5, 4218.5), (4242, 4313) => 1.03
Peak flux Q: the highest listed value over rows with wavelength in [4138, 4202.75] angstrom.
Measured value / 8.21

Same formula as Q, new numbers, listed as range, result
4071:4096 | 8.79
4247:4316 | 9.01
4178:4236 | 8.59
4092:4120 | 7.89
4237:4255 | 8.68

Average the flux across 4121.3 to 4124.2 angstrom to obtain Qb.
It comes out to 7.3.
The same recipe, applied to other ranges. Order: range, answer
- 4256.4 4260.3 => 8.29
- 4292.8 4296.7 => 6.83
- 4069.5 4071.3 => 7.52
